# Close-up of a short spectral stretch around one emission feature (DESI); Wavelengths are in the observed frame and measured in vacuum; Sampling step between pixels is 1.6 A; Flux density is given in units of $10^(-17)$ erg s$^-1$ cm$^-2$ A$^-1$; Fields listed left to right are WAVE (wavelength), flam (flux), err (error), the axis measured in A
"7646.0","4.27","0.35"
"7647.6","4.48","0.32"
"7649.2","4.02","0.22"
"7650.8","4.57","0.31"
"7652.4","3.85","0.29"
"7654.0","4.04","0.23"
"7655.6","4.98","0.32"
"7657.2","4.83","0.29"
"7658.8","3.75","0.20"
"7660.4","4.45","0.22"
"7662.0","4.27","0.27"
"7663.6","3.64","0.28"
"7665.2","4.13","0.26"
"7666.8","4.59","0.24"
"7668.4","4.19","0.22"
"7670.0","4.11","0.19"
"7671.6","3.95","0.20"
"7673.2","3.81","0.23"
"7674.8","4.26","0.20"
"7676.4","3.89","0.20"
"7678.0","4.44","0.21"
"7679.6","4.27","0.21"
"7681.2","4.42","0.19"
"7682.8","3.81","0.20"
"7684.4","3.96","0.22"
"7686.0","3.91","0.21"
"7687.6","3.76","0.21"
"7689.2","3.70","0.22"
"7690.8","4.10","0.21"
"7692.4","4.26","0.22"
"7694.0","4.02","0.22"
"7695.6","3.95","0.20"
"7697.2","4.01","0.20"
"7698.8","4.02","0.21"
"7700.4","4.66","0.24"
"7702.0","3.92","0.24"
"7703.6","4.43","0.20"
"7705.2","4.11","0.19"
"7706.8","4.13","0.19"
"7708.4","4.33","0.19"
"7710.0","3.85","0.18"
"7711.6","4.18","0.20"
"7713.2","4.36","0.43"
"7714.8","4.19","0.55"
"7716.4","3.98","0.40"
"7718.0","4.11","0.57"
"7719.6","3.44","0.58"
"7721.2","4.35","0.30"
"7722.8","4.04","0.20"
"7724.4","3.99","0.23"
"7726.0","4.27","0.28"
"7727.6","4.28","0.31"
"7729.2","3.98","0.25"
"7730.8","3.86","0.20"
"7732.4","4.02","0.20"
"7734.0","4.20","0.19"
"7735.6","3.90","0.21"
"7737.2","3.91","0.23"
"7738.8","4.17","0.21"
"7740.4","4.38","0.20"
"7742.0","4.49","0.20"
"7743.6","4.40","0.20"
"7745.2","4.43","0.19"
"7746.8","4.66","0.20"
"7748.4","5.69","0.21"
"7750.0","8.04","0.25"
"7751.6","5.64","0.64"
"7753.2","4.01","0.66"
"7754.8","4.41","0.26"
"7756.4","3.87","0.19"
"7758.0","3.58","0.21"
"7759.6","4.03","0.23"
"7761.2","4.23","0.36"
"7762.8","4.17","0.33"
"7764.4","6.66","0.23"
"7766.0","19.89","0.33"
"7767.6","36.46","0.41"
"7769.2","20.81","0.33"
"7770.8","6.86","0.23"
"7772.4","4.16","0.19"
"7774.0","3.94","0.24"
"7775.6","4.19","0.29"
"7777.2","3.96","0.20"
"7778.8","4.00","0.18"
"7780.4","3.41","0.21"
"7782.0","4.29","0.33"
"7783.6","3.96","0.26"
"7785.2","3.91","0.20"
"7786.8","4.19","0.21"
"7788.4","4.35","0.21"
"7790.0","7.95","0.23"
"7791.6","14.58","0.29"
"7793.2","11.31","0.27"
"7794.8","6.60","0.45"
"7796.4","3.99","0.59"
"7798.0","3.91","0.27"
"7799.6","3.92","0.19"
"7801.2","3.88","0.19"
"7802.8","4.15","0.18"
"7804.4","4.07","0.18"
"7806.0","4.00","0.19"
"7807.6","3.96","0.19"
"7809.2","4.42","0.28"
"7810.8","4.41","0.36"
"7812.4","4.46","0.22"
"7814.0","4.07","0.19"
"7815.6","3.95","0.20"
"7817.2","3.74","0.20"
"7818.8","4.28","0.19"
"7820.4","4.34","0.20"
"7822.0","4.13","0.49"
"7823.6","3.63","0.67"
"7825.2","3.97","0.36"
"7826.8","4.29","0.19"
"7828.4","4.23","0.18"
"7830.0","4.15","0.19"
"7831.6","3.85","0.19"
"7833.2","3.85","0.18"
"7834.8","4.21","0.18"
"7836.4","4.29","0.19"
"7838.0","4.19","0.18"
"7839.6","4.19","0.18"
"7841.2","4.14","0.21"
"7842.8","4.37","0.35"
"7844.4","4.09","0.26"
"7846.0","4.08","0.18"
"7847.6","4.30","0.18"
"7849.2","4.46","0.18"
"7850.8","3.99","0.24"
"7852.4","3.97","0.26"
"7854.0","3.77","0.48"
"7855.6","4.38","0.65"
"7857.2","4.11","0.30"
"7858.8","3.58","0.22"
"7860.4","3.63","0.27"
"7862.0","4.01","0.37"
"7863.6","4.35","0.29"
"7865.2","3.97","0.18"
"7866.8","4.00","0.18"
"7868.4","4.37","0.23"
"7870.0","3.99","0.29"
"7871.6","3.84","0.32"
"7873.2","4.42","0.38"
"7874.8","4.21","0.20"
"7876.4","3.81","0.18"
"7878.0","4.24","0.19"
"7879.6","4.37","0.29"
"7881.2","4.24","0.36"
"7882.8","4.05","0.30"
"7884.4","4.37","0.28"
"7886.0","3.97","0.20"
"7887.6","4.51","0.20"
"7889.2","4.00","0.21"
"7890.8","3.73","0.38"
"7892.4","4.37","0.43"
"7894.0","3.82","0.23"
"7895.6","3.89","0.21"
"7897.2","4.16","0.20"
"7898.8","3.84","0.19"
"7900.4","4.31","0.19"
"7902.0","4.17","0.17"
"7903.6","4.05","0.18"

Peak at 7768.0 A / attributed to H-alpha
